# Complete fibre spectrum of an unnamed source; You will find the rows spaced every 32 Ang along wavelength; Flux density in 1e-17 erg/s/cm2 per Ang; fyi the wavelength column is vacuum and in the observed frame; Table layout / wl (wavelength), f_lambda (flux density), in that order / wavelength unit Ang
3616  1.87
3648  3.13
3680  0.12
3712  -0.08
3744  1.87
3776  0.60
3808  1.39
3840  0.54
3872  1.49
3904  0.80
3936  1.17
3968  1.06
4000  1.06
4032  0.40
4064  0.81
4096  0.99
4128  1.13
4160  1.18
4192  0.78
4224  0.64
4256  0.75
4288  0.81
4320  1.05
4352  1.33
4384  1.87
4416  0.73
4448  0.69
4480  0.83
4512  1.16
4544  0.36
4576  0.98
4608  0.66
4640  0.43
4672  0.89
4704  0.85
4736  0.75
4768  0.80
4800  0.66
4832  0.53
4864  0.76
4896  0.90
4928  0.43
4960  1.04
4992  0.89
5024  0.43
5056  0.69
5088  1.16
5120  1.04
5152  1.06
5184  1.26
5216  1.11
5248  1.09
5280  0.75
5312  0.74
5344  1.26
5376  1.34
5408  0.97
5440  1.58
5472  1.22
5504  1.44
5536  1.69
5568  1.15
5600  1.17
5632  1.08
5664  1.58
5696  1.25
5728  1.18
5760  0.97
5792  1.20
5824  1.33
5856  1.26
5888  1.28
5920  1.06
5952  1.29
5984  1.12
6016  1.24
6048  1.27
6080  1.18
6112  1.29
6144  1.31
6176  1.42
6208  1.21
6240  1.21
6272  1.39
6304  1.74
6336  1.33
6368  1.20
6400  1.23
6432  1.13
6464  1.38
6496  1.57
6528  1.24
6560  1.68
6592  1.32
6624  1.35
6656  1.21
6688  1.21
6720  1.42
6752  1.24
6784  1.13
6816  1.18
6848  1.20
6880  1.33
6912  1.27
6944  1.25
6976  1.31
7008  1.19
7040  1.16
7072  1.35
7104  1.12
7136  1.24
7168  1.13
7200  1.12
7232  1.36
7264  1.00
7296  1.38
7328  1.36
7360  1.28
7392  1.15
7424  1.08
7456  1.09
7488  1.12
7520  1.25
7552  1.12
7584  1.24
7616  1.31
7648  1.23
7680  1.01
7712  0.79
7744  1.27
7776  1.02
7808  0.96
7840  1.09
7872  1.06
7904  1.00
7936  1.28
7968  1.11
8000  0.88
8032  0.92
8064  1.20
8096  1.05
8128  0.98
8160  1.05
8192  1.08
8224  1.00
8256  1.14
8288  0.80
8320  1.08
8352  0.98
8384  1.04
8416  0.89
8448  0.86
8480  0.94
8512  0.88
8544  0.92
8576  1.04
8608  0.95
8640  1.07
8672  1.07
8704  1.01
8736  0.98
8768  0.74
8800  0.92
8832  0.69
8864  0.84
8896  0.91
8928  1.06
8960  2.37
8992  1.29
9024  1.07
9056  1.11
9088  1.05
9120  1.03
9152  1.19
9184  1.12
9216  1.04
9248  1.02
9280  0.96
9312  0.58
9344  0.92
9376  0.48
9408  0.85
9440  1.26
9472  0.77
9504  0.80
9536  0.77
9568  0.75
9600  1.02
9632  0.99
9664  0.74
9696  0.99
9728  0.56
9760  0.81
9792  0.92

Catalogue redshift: 0.36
